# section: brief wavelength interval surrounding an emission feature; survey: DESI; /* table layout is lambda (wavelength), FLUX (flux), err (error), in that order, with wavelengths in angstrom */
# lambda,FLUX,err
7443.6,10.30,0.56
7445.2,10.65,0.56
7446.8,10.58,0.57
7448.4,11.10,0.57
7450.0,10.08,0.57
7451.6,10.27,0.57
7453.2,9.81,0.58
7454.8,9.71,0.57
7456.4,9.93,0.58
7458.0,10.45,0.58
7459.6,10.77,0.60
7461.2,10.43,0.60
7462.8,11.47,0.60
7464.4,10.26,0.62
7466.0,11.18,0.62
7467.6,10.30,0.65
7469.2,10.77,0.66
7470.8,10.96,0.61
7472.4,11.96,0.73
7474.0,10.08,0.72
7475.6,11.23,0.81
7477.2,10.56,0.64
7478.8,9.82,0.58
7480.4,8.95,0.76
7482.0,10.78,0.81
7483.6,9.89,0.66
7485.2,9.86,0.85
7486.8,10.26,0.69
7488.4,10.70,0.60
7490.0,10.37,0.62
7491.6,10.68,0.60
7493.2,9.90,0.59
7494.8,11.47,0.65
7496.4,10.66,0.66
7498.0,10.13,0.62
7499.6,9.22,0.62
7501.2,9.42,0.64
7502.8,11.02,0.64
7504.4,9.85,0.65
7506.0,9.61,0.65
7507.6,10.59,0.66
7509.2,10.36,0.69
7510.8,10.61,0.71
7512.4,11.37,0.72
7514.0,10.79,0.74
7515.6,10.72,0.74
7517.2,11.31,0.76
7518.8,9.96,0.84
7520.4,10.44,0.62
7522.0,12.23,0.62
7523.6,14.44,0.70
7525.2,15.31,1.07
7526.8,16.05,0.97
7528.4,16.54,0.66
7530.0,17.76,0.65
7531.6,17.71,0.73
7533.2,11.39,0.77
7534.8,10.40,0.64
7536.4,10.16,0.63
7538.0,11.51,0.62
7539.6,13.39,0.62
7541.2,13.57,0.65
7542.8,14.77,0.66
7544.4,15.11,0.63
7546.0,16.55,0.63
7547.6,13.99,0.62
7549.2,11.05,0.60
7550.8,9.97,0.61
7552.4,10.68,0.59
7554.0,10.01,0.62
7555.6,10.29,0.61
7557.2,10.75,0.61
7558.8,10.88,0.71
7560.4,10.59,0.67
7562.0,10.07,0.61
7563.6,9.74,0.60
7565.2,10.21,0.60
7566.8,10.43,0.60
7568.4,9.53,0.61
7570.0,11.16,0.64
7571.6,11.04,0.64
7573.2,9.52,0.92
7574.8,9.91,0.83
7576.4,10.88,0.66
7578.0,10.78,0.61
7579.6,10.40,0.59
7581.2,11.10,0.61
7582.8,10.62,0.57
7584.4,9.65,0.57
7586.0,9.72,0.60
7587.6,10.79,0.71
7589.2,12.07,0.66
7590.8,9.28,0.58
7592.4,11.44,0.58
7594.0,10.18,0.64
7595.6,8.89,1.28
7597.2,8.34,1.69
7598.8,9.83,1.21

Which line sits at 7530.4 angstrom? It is [S II] 6716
